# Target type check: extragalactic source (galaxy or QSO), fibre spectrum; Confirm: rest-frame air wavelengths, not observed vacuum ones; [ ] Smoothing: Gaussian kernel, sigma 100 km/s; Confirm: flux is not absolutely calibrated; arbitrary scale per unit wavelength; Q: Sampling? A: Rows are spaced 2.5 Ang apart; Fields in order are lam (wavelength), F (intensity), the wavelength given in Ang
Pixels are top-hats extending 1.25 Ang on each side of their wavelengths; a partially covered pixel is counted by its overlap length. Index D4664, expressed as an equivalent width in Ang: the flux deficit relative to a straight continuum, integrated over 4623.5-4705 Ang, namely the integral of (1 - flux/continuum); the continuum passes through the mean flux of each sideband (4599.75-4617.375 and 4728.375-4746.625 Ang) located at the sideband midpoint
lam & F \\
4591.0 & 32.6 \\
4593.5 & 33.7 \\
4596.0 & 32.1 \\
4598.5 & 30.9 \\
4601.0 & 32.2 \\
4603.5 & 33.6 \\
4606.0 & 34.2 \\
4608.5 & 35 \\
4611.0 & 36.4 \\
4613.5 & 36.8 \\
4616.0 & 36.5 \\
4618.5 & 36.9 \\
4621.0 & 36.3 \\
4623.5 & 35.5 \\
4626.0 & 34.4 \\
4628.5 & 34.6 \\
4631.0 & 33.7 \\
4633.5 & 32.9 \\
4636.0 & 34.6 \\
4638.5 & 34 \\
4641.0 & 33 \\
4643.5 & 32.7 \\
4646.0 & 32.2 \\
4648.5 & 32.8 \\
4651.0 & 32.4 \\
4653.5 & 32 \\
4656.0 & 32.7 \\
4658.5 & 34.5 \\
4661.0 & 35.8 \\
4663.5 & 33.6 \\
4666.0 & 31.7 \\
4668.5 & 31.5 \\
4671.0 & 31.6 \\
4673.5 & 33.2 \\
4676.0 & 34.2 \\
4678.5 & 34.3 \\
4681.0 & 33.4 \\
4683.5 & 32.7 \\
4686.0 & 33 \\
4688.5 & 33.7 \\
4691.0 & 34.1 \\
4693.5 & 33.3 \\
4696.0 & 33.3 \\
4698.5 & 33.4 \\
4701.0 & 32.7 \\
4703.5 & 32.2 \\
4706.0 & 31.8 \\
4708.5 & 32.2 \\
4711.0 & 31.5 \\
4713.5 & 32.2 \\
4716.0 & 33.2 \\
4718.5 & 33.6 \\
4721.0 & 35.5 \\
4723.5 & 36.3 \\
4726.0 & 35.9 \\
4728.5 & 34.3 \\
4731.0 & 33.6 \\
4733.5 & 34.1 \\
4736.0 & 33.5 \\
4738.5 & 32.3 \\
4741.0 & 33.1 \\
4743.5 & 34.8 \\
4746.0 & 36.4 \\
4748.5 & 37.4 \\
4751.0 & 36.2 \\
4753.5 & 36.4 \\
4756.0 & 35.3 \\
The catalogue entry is 2.9 Ang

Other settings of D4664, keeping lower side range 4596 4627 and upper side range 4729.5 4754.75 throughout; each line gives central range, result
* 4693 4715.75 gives 1.5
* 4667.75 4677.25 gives 0.6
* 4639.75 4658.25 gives 1.1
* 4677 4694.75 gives 0.6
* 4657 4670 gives 0.5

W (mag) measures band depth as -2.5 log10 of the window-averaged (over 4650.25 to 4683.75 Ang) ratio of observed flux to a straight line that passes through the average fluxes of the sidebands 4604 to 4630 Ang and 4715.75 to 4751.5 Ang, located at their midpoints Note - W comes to 0.07 mag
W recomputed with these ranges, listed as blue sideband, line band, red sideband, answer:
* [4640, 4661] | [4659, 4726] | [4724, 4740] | 0.01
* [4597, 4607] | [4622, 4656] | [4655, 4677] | -0.02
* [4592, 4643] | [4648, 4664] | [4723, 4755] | 0.04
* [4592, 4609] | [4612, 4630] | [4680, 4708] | -0.09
